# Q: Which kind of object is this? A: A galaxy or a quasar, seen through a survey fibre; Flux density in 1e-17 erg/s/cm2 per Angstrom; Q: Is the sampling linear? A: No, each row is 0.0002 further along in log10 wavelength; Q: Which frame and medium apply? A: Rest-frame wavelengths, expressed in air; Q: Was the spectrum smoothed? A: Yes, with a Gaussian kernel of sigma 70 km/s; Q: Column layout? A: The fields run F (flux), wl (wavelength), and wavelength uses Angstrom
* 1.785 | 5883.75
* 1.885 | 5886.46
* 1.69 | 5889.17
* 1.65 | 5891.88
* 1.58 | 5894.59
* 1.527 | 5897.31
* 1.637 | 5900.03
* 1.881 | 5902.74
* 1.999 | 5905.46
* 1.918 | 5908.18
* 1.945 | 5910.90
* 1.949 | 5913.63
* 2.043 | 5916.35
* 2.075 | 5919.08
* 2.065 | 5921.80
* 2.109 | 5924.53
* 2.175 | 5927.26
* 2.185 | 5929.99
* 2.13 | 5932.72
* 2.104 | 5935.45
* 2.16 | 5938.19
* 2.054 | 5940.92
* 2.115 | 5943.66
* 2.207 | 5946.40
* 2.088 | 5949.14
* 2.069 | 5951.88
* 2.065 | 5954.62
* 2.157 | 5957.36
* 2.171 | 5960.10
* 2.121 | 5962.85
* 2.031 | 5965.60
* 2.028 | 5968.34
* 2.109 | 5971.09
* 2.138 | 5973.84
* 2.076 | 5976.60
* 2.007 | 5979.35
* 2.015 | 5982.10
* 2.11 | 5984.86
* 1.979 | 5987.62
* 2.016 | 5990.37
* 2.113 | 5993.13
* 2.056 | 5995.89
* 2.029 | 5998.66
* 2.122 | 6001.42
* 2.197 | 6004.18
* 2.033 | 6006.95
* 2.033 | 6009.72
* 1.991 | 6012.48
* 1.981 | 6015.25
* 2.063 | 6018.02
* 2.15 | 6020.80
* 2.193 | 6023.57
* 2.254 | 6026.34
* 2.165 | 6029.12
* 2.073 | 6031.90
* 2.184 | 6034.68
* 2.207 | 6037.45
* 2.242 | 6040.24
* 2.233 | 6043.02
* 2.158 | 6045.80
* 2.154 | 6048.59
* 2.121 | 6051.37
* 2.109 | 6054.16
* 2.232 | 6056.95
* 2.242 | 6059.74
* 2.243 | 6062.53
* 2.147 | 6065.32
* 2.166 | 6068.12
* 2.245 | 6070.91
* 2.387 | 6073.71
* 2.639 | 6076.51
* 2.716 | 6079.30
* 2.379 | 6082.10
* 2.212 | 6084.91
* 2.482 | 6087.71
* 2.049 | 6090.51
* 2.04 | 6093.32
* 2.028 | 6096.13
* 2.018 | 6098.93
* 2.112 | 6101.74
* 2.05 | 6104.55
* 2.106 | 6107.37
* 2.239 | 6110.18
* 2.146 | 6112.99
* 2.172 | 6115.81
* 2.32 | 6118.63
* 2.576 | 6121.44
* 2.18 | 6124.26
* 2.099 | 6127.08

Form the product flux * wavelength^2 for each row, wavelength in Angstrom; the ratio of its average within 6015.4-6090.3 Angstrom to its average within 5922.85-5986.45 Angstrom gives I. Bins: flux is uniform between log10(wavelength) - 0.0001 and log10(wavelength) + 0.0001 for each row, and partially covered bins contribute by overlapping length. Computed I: 1.10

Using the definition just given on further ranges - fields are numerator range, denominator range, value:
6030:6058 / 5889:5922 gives 1.23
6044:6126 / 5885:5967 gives 1.18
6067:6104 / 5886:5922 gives 1.31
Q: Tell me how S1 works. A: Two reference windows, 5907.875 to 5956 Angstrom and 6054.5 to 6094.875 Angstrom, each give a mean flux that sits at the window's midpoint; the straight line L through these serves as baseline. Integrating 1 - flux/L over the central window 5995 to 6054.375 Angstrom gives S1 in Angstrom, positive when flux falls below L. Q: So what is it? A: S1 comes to 2.51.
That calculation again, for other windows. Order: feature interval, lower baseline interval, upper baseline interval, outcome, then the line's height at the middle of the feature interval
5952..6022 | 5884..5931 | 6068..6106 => -0.6 Angstrom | 2.05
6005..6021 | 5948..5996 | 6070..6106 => 0.8 Angstrom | 2.14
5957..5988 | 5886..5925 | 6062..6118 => -1.3 Angstrom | 1.99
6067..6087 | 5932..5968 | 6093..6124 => -2.2 Angstrom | 2.16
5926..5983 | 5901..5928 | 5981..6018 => -2.2 Angstrom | 2.03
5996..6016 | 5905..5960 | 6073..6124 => 1.0 Angstrom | 2.16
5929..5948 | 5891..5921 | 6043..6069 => -2.2 Angstrom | 1.92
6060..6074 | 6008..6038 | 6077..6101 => -0.1 Angstrom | 2.21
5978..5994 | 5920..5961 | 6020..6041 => 0.9 Angstrom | 2.15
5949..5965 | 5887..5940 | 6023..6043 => -0.6 Angstrom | 2.03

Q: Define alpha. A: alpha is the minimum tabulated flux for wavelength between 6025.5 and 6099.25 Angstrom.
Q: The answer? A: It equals 2.018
